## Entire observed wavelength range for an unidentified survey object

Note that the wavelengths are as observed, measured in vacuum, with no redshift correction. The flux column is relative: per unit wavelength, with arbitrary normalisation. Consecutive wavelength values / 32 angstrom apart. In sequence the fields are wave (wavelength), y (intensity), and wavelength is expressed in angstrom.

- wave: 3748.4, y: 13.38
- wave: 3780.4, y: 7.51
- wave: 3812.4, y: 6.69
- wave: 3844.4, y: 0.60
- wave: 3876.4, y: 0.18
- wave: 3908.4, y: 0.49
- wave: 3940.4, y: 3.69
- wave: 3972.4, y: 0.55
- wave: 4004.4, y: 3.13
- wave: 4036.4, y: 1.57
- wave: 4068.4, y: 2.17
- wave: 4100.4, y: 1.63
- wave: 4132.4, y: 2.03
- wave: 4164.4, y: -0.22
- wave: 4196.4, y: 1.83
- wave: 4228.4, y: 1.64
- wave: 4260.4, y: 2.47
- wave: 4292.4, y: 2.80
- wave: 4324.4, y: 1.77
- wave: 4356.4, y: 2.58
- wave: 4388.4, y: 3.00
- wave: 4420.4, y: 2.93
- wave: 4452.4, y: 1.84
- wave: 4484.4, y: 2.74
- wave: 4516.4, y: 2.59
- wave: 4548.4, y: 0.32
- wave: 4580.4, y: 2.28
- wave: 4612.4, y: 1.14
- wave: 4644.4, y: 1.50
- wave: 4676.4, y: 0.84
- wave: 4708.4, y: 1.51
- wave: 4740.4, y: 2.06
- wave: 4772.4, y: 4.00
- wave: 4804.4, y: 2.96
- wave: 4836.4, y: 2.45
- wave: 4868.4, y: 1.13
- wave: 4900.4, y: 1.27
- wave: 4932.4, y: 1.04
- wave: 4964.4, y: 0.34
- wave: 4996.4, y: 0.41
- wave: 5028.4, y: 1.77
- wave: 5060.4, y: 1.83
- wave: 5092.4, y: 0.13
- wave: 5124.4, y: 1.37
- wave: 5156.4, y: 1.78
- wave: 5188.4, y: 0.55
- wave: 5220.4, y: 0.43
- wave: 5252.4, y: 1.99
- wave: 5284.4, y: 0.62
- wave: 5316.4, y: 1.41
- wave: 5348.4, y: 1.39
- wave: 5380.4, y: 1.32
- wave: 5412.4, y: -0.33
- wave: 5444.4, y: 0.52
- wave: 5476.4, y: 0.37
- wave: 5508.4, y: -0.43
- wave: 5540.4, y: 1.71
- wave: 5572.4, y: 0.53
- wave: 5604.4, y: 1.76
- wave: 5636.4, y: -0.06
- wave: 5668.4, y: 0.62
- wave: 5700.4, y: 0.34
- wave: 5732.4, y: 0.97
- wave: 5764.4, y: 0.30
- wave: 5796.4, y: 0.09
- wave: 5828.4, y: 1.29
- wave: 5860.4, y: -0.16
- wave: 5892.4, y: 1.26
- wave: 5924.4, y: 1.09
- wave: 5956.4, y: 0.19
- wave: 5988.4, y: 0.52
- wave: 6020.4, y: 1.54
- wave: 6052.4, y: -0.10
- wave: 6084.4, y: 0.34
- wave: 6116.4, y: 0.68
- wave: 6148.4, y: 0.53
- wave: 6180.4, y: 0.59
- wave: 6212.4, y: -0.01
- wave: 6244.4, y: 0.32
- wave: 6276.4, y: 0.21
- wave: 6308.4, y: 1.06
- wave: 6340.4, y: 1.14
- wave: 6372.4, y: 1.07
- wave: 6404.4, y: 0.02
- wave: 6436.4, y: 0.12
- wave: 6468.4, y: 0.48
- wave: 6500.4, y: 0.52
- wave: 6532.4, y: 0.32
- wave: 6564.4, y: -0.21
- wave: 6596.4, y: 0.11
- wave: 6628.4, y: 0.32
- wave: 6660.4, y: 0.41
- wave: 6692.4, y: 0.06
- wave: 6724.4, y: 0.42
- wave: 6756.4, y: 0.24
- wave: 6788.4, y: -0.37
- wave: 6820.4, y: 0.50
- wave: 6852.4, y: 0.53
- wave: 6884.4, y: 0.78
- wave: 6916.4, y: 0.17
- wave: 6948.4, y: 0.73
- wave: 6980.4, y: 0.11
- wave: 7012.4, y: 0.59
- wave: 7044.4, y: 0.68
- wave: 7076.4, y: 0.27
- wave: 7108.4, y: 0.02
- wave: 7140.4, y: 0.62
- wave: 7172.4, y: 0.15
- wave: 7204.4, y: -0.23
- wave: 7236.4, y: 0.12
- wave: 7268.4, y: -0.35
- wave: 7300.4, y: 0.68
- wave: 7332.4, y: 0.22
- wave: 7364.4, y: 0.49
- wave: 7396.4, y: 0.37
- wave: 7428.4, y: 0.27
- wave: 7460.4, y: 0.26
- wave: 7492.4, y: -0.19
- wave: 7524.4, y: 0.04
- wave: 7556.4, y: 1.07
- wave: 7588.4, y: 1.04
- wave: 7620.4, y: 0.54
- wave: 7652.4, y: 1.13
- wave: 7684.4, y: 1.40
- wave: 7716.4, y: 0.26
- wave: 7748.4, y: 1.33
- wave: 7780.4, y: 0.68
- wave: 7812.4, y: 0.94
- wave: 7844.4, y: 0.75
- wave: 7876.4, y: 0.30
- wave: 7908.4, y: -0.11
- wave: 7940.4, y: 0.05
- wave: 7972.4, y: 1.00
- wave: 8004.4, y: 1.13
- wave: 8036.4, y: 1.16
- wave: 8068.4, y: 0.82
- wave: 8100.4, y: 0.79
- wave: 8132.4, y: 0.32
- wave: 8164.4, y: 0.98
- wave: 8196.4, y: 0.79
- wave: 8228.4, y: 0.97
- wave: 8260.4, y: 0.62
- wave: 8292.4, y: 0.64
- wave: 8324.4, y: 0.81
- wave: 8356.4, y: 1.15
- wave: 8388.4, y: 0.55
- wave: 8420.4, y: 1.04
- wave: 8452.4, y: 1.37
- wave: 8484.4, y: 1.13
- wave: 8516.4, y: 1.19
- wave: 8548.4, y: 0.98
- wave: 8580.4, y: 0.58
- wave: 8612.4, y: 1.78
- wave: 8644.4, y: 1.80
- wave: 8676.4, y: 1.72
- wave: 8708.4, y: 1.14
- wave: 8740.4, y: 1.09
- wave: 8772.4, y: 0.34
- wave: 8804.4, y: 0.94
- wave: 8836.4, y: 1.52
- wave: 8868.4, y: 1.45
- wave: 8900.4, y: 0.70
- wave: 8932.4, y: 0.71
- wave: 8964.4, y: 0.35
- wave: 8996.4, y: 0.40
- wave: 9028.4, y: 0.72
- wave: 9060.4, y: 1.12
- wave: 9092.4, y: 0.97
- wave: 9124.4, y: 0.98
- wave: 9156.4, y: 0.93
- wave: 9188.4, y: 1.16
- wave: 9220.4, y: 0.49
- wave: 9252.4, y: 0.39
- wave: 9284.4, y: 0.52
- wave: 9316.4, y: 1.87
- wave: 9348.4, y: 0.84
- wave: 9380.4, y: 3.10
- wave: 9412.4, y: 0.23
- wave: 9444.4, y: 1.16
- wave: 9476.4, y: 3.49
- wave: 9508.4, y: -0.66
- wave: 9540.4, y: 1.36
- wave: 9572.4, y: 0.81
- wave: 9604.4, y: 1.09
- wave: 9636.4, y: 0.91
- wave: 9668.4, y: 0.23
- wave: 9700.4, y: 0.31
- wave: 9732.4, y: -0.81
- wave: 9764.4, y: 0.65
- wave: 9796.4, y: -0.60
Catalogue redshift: 2.089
